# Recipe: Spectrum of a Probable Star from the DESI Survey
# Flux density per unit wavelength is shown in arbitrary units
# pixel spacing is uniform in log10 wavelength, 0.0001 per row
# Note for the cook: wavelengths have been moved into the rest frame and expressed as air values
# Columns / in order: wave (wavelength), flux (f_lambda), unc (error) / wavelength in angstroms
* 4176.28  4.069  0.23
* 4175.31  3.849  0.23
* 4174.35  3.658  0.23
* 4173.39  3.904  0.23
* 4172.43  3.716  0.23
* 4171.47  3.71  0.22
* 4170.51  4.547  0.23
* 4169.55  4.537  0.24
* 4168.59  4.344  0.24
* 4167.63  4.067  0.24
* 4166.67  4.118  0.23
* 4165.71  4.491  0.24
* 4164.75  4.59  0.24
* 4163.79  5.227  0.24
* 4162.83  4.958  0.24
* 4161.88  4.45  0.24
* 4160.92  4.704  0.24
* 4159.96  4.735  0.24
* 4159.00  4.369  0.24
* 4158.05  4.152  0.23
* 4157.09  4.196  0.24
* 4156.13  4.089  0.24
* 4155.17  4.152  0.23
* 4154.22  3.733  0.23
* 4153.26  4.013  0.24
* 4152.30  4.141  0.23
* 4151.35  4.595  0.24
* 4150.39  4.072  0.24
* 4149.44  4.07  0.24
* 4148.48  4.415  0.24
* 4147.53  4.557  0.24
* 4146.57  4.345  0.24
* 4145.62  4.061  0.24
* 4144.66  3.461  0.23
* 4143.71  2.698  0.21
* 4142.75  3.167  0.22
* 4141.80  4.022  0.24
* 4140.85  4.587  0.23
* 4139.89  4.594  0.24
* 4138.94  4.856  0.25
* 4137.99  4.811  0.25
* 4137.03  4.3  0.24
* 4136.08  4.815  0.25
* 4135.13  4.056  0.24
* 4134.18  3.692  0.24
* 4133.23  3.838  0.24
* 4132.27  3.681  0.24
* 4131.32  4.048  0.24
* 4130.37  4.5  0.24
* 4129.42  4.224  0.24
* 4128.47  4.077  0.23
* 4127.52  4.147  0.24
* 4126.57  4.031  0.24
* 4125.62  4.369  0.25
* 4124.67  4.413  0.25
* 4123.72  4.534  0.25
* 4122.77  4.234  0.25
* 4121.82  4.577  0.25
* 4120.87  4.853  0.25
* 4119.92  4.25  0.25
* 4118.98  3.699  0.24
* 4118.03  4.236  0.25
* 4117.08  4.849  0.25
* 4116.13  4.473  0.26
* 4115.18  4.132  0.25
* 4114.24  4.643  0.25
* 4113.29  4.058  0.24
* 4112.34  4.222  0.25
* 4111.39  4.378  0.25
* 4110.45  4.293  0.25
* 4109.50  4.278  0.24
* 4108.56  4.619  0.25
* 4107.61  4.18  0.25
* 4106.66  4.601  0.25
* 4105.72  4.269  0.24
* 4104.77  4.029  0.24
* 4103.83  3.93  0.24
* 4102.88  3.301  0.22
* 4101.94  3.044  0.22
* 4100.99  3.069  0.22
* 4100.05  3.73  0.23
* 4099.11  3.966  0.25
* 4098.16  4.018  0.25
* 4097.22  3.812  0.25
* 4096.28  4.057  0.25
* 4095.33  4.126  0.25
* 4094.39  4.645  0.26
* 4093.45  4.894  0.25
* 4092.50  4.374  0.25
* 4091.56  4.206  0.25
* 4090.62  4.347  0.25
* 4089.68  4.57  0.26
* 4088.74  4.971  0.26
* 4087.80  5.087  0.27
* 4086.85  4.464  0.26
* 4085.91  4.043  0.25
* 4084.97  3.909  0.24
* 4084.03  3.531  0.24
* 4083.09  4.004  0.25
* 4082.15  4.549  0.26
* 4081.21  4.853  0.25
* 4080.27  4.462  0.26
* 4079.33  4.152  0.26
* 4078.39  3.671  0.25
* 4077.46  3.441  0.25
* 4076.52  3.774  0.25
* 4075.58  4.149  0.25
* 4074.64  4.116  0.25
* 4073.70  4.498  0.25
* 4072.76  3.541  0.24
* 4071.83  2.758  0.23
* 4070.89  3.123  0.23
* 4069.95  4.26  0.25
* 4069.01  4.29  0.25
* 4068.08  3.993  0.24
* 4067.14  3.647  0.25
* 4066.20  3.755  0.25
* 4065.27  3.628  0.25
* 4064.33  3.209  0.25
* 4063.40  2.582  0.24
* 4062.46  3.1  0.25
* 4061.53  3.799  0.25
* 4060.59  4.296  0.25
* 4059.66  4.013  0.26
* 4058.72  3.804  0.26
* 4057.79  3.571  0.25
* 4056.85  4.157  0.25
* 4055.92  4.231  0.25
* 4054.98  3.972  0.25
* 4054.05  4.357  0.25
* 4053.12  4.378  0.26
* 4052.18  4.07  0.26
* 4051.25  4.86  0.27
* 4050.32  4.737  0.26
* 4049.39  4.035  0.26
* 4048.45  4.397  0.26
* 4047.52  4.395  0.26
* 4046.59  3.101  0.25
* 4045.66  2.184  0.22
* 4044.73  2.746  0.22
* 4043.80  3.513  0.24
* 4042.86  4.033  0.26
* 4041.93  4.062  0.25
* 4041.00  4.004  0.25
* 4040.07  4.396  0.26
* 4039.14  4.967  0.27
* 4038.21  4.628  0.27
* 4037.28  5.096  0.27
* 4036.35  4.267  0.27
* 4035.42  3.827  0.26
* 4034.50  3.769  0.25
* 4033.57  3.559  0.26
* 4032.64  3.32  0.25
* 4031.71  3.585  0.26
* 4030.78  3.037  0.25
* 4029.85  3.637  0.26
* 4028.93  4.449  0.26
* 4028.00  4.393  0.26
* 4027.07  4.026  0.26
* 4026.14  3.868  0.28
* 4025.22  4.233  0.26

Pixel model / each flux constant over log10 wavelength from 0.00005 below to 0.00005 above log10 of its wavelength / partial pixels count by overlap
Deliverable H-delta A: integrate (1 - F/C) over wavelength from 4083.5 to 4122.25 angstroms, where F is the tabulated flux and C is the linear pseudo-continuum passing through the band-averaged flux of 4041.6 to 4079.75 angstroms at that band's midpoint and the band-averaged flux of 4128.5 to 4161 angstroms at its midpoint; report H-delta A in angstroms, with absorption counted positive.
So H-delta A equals -2.2 angstroms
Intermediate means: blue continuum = 3.81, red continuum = 4.16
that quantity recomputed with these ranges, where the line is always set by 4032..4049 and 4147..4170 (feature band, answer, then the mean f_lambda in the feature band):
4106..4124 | -0.76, 4.37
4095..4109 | 0.78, 3.91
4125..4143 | 0.22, 4.22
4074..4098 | -0.98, 4.25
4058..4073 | 1.45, 3.61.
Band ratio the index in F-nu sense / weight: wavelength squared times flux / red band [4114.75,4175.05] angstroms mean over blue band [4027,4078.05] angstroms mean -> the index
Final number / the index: 1.1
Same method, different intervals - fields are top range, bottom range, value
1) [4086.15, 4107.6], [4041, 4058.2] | 1.08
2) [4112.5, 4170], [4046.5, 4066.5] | 1.13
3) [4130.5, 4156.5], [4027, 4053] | 1.09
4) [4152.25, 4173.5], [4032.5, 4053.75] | 1.13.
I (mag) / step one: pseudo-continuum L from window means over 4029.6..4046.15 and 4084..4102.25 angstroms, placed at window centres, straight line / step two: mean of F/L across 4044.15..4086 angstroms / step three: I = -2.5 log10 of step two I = 0.033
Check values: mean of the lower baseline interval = 3.81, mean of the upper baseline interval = 4.17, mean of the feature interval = 3.87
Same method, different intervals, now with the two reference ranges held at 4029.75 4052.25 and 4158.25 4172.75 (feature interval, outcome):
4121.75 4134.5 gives 0.03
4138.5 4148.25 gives 0.08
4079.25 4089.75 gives -0.07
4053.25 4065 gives 0.06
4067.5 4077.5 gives 0.06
